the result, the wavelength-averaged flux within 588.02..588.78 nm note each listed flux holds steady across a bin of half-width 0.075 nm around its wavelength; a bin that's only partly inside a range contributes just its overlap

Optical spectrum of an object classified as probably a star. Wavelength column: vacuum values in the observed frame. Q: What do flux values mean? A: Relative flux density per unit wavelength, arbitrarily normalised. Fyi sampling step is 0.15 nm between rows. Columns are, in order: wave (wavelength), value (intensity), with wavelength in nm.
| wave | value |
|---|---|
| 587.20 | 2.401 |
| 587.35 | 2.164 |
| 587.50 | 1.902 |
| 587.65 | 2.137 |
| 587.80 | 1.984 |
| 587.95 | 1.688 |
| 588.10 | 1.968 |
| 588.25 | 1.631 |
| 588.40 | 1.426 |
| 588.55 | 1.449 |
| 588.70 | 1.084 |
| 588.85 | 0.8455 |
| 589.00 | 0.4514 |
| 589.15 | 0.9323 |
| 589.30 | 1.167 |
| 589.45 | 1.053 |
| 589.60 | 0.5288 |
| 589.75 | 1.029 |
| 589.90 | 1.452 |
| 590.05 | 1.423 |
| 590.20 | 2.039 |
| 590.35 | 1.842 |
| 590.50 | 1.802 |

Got 1.51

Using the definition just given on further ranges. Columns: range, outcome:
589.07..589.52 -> 1.04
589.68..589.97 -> 1.24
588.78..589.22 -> 0.74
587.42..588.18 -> 1.94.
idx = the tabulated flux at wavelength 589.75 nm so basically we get 1.029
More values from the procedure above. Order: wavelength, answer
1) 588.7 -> 1.084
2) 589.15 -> 0.9323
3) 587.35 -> 2.164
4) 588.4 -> 1.426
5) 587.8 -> 1.984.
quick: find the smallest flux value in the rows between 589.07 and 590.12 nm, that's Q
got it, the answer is 0.5288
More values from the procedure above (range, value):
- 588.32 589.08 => 0.4514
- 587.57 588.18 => 1.688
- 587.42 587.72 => 1.902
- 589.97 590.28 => 1.423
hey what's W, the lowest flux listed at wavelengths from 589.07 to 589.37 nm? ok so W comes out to 0.9323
